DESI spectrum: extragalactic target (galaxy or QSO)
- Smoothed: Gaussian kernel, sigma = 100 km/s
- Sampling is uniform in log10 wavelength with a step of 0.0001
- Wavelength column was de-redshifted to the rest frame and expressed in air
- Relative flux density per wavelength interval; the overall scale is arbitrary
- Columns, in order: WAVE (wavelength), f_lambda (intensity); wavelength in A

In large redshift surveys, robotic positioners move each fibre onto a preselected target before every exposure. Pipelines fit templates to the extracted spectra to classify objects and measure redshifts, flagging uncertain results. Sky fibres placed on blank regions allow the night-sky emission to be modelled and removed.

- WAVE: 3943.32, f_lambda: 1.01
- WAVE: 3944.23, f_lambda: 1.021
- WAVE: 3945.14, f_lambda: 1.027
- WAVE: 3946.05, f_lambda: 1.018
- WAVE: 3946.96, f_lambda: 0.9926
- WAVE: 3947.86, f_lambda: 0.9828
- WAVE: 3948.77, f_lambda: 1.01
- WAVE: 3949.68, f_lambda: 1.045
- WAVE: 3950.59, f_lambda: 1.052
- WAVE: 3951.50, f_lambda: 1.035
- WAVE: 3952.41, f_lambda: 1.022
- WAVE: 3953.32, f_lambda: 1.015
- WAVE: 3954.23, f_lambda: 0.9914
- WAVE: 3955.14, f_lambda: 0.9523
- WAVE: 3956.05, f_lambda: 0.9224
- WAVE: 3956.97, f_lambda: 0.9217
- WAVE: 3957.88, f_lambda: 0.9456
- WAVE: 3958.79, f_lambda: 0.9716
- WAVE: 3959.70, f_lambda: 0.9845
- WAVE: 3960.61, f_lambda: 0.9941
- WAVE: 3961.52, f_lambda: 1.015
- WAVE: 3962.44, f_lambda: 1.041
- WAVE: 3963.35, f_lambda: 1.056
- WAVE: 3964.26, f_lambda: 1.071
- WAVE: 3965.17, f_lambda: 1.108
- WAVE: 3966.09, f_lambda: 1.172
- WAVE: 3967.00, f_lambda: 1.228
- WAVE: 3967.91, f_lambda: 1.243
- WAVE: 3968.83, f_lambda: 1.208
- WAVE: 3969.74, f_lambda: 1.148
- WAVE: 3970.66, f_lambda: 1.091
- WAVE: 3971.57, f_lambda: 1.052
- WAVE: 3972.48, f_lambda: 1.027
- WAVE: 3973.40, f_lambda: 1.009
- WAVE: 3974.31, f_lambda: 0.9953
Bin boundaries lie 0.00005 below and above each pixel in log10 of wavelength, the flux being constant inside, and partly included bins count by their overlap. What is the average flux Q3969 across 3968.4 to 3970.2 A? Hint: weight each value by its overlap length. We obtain 1.18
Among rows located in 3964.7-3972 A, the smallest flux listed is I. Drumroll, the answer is 1.052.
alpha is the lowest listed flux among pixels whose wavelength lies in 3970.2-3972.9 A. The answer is 1.027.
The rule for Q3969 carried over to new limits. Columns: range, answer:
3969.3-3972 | 1.1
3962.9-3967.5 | 1.13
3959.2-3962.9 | 1.01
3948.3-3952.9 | 1.03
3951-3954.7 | 1.02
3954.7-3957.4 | 0.929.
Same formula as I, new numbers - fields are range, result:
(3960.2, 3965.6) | 0.9941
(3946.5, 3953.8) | 0.9828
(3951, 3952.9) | 1.022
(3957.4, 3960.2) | 0.9456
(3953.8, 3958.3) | 0.9217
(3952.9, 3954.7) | 0.9914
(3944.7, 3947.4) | 0.9926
